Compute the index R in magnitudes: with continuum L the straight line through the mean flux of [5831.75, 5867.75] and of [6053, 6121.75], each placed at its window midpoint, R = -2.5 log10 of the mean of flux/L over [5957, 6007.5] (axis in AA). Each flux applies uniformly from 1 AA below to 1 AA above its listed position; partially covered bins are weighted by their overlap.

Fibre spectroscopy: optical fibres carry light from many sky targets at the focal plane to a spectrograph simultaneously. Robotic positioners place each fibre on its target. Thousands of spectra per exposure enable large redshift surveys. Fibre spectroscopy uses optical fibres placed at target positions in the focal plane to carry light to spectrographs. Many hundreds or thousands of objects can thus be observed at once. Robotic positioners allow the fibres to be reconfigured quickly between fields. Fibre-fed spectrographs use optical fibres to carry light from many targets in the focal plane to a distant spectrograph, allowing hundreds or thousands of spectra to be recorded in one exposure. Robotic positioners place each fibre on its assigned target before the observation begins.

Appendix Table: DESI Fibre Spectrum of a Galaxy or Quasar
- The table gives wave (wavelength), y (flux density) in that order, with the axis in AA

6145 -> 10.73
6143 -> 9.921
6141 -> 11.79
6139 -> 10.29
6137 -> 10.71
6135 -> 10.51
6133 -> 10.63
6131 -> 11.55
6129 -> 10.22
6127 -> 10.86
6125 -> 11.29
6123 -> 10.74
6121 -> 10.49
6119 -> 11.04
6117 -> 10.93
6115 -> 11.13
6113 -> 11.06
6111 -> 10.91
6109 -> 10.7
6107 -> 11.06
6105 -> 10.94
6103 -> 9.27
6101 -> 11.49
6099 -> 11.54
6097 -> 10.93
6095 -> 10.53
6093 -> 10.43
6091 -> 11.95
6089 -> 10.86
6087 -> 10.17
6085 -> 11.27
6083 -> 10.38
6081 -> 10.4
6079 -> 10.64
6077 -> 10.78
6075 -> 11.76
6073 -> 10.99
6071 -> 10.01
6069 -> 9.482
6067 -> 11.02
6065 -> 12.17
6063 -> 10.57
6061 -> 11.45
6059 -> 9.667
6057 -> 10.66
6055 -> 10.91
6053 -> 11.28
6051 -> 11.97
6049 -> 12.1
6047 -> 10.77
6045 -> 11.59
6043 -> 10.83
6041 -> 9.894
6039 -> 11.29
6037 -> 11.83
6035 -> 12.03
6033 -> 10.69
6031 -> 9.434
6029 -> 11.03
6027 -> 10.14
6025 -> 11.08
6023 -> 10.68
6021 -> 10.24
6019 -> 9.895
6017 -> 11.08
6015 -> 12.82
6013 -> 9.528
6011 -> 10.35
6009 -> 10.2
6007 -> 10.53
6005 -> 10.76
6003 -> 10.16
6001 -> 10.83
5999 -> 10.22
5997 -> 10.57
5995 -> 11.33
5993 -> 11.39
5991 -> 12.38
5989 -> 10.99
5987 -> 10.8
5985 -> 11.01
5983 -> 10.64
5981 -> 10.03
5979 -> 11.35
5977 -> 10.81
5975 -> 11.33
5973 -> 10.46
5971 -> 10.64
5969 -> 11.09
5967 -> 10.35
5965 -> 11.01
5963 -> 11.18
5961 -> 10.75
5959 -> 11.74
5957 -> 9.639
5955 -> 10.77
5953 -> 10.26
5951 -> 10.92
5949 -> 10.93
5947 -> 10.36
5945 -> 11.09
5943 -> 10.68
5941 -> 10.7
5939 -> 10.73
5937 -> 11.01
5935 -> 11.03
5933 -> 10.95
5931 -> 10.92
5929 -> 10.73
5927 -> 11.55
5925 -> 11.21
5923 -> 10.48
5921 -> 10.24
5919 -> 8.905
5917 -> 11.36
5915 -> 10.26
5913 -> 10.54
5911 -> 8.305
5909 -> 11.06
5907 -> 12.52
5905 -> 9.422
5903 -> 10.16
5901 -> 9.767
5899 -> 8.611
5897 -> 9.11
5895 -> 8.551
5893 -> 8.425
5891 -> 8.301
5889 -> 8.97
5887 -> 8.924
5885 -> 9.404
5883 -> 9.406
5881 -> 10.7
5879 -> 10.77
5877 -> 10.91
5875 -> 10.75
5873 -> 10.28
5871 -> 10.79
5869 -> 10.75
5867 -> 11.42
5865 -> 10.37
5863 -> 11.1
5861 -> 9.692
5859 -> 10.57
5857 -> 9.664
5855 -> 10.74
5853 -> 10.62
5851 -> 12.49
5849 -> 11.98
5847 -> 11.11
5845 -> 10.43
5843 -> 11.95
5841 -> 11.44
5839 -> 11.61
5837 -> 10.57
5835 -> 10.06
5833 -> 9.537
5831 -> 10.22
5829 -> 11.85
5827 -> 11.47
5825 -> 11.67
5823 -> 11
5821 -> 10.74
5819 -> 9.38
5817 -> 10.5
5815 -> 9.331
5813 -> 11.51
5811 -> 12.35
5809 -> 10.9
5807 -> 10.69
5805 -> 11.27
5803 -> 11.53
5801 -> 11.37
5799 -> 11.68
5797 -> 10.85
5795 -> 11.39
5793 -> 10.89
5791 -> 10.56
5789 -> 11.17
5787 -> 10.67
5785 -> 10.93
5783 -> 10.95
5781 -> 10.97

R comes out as 0.00 mag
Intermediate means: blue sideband 10.8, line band 10.9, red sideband 10.8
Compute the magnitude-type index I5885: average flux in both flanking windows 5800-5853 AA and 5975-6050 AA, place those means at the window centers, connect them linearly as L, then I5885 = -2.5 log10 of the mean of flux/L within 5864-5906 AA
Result 0.12 mag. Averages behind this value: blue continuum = 11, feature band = 9.8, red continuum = 10.9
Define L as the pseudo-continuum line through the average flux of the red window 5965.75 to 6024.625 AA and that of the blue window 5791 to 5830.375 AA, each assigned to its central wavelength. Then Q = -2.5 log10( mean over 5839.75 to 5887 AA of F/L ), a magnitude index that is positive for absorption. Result 0.03 mag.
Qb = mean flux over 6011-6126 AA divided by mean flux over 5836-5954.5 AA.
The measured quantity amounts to 1.04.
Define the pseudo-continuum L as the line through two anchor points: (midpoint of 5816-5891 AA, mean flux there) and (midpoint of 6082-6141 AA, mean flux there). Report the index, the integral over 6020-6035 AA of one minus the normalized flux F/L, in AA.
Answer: 0.3 AA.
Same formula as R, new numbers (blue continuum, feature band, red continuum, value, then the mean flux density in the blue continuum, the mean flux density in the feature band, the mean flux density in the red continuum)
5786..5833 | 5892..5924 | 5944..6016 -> 0.11 mag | 11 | 9.86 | 10.8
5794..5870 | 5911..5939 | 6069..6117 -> 0.03 mag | 10.9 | 10.6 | 10.8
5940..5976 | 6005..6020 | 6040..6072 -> 0.02 mag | 10.8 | 10.6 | 10.9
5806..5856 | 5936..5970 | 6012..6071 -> 0.01 mag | 11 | 10.8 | 10.9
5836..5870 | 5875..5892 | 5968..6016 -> 0.13 mag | 11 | 9.74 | 10.8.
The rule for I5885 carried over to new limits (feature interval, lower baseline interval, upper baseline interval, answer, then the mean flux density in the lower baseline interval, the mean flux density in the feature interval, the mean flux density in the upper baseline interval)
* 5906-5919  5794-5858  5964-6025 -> 0.04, 11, 10.5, 10.8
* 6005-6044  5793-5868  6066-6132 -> 0.01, 10.9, 10.7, 10.8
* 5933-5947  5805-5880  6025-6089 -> 0.00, 10.8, 10.8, 10.9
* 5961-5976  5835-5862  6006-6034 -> -0.02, 11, 10.9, 10.5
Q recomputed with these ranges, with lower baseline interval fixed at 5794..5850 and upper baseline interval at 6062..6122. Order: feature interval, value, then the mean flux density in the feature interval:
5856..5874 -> 0.05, 10.5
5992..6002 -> 0.00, 10.9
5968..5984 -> 0.01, 10.8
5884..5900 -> 0.24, 8.79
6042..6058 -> -0.04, 11.3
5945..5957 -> 0.03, 10.6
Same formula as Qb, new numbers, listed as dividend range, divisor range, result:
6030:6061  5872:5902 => 1.16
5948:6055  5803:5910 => 1.03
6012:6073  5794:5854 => 0.98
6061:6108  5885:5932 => 1.09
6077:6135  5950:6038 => 1.00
